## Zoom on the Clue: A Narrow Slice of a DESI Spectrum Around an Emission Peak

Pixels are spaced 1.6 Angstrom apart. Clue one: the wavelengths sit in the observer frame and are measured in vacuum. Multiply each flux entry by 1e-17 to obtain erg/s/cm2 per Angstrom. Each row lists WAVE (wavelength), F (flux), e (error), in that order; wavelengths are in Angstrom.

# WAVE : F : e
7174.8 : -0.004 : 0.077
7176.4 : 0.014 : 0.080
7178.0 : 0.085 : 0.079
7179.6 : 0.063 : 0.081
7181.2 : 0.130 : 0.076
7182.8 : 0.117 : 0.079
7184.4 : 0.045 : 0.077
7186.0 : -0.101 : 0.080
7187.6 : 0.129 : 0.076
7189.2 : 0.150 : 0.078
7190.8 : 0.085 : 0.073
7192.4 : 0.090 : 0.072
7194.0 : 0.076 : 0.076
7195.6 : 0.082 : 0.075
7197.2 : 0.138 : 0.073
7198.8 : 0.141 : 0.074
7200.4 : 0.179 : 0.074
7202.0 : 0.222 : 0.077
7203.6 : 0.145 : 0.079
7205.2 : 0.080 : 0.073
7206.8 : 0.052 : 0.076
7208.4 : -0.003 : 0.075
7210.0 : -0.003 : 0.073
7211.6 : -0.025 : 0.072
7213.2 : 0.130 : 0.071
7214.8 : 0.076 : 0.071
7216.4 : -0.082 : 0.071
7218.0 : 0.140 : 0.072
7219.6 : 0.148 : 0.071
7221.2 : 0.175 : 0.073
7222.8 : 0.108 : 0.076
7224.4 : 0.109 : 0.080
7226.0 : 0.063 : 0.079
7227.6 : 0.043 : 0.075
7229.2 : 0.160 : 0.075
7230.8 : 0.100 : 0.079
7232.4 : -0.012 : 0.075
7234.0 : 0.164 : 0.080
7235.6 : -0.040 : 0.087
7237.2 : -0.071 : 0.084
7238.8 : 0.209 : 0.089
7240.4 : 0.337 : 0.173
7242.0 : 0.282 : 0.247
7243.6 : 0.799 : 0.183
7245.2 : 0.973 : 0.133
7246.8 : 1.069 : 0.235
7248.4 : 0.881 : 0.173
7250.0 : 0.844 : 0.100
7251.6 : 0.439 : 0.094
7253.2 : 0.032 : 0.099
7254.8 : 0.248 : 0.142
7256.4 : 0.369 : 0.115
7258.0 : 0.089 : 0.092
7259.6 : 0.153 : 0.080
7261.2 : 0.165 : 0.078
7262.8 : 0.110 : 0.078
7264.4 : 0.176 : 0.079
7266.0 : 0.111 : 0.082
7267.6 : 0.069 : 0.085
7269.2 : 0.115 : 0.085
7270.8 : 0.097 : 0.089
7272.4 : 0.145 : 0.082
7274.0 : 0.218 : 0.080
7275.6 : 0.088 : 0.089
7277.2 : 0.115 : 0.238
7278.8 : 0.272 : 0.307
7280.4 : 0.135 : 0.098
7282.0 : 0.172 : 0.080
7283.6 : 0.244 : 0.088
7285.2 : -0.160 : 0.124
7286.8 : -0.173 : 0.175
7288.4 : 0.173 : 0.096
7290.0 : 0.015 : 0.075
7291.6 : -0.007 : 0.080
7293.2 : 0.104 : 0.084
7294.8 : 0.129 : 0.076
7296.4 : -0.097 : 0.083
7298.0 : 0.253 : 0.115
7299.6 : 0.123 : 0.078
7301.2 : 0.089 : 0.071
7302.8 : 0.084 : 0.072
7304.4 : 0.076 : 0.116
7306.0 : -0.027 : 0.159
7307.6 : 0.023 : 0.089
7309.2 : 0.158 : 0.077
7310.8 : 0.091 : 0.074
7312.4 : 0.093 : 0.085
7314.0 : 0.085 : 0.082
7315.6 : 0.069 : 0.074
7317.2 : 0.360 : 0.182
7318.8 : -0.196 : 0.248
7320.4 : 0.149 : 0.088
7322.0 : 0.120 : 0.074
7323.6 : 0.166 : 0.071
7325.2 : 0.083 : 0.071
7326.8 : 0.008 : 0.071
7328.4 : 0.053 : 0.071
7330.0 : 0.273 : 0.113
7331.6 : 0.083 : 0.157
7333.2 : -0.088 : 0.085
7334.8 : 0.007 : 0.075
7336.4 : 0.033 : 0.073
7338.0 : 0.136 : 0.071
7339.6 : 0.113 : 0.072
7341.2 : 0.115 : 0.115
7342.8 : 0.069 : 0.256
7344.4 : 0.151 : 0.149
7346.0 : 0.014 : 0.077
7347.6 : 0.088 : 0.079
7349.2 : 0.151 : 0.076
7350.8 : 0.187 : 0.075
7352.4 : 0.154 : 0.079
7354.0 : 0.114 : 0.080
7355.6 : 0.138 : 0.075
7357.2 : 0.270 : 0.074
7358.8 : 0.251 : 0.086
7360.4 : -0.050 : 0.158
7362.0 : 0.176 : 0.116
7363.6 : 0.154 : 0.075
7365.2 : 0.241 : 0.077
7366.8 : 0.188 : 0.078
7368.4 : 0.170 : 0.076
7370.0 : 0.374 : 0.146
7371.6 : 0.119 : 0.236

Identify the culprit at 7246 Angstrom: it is [O II]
